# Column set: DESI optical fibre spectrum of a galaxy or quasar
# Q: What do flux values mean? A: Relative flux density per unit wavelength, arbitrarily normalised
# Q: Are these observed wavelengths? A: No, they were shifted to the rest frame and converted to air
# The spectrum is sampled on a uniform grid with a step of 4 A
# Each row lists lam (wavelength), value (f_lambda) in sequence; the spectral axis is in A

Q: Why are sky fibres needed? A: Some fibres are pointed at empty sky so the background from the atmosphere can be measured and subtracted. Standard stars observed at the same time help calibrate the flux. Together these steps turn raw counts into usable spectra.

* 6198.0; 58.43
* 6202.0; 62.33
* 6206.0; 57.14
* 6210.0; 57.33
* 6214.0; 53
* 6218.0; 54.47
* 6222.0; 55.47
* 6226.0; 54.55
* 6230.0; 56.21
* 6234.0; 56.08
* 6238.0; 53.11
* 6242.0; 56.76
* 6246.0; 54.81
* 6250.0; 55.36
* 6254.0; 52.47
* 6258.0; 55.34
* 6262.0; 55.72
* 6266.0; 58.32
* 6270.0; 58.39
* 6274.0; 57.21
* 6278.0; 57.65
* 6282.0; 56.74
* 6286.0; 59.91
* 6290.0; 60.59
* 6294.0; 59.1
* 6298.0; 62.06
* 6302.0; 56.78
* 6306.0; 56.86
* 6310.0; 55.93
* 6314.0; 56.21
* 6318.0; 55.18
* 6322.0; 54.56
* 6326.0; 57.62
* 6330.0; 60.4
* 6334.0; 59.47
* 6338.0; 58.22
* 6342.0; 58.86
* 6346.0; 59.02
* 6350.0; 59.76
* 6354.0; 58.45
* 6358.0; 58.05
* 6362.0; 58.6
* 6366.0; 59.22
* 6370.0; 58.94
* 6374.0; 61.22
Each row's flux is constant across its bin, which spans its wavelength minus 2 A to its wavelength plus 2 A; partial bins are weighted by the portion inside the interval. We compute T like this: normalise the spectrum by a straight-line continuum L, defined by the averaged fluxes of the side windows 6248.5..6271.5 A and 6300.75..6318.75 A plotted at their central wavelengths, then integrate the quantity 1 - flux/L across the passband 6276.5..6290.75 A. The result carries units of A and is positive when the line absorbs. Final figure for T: -0.6 A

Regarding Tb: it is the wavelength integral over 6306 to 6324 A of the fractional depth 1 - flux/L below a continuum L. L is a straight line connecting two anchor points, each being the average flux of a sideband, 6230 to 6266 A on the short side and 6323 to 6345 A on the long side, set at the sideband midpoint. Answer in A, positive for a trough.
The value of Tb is 0.7 A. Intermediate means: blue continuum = 55.2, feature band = 55.6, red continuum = 58.7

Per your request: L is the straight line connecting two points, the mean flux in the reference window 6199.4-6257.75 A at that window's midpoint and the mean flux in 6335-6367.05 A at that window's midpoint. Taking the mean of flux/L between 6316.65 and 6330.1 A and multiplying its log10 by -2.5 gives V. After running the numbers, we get 0.03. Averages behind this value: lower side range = 55.7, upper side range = 58.8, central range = 56.5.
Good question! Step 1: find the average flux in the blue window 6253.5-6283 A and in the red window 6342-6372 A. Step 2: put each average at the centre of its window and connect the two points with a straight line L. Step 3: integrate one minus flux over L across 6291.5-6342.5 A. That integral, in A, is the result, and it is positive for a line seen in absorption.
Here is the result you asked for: 0.1 A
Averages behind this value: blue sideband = 56.7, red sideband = 58.9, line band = 57.8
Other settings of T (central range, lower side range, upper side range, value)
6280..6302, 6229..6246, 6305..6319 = -1.4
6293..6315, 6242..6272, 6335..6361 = -0.2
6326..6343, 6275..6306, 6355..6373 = -0.1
